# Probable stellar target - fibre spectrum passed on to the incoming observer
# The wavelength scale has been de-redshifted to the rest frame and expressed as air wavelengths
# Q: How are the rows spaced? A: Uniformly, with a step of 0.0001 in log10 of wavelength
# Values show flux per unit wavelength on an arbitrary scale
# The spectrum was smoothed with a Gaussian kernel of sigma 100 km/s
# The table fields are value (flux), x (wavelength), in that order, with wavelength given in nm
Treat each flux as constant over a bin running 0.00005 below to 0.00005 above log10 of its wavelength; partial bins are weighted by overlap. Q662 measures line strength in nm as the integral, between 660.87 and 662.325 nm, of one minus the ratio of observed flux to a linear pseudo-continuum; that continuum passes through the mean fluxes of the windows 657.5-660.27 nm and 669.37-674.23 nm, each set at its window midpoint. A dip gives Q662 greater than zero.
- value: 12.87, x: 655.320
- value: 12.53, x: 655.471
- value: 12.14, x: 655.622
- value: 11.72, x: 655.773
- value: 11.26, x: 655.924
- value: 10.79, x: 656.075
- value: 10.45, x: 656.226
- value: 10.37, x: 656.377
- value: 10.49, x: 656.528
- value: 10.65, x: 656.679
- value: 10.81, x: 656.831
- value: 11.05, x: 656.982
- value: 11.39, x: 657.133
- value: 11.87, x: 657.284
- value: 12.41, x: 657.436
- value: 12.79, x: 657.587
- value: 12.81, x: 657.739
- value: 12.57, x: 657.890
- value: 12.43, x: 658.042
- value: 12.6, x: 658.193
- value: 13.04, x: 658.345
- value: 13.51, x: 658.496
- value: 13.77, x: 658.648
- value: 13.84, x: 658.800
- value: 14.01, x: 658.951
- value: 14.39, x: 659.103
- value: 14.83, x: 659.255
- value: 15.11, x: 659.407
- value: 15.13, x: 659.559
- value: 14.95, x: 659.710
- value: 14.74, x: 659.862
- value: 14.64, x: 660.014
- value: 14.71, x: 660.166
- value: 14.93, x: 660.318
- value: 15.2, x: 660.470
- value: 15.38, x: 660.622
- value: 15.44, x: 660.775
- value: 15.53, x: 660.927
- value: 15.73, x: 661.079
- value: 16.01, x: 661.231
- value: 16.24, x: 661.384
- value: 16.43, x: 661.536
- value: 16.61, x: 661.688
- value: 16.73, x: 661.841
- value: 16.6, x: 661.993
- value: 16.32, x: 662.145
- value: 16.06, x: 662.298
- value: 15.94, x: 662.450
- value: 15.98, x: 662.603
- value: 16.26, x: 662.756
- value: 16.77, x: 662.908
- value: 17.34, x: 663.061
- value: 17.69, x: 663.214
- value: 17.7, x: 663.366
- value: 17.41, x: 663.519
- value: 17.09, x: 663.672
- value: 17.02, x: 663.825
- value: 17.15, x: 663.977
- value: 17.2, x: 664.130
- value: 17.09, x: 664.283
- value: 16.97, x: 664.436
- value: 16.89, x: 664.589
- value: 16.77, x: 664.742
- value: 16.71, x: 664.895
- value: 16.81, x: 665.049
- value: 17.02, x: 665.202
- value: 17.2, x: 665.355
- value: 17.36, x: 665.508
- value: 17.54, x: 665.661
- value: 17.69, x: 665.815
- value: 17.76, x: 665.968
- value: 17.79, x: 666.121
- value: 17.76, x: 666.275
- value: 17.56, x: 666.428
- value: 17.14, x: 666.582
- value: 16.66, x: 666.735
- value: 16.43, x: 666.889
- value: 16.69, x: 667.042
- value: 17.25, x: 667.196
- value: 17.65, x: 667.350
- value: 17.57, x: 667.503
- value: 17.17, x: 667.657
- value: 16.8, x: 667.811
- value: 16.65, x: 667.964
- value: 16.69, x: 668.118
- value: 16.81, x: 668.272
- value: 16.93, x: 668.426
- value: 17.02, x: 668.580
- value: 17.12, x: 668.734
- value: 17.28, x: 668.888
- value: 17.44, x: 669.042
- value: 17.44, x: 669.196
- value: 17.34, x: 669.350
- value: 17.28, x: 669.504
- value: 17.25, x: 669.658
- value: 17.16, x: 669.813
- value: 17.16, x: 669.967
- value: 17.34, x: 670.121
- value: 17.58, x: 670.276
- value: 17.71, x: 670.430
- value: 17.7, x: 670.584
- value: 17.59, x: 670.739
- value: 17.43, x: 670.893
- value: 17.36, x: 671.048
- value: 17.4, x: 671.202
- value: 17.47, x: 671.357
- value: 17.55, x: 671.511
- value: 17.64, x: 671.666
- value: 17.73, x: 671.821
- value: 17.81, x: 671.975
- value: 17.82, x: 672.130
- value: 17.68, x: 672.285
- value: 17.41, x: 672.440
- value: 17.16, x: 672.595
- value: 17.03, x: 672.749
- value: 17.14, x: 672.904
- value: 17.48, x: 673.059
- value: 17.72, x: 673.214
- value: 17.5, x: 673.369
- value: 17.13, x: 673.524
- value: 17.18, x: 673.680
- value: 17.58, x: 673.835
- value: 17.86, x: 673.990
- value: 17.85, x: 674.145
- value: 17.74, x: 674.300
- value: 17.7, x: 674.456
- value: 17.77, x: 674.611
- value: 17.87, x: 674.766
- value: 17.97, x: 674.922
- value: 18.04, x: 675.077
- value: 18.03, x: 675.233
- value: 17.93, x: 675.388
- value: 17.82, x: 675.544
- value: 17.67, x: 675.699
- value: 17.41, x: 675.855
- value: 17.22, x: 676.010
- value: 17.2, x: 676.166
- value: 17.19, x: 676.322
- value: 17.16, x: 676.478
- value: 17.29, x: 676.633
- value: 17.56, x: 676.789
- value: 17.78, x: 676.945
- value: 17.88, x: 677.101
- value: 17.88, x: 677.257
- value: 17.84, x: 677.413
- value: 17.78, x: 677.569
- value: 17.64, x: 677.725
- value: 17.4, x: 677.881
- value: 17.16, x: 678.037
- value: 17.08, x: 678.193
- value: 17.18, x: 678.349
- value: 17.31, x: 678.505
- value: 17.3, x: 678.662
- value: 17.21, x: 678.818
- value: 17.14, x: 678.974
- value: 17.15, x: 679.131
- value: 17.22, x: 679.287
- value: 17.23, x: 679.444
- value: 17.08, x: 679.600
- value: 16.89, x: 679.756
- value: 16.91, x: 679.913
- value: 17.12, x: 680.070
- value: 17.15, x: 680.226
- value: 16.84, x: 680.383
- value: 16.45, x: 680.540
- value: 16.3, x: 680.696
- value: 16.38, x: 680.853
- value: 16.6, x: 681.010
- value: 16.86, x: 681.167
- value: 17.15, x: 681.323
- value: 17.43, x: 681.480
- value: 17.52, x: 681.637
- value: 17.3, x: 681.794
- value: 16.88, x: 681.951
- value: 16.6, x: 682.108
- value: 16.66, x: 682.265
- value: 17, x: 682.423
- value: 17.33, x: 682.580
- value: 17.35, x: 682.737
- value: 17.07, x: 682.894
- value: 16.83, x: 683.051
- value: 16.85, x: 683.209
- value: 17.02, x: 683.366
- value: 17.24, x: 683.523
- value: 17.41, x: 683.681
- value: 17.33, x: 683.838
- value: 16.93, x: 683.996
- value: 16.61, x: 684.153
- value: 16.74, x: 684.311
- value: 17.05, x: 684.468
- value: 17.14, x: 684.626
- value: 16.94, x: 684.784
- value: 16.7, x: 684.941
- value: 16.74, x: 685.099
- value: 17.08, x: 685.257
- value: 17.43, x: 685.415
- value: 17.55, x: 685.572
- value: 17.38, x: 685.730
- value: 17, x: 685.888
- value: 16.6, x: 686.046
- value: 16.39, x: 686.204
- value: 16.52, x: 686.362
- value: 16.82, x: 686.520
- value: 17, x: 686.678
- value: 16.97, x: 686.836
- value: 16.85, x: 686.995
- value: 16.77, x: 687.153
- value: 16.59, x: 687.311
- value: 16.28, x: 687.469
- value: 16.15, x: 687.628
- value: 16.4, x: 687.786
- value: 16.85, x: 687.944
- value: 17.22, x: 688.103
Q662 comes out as -0.16 nm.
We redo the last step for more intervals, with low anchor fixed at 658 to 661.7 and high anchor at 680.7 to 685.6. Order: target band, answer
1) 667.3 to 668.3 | -0.10 nm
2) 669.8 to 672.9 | -0.32 nm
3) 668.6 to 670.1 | -0.15 nm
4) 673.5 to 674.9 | -0.13 nm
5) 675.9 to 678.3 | -0.15 nm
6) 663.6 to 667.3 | -0.45 nm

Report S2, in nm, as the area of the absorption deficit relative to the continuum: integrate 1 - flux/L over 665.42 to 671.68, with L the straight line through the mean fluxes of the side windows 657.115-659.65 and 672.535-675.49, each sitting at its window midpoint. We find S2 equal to -0.45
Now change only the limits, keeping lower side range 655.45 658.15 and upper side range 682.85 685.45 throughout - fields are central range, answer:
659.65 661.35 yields -0.40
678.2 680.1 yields -0.14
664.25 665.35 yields -0.31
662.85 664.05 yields -0.41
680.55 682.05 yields -0.04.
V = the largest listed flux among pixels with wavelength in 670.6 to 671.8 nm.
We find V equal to 17.64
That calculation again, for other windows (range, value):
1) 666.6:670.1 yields 17.65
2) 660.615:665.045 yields 17.7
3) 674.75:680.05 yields 18.04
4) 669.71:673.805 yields 17.82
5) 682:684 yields 17.41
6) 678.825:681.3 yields 17.23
